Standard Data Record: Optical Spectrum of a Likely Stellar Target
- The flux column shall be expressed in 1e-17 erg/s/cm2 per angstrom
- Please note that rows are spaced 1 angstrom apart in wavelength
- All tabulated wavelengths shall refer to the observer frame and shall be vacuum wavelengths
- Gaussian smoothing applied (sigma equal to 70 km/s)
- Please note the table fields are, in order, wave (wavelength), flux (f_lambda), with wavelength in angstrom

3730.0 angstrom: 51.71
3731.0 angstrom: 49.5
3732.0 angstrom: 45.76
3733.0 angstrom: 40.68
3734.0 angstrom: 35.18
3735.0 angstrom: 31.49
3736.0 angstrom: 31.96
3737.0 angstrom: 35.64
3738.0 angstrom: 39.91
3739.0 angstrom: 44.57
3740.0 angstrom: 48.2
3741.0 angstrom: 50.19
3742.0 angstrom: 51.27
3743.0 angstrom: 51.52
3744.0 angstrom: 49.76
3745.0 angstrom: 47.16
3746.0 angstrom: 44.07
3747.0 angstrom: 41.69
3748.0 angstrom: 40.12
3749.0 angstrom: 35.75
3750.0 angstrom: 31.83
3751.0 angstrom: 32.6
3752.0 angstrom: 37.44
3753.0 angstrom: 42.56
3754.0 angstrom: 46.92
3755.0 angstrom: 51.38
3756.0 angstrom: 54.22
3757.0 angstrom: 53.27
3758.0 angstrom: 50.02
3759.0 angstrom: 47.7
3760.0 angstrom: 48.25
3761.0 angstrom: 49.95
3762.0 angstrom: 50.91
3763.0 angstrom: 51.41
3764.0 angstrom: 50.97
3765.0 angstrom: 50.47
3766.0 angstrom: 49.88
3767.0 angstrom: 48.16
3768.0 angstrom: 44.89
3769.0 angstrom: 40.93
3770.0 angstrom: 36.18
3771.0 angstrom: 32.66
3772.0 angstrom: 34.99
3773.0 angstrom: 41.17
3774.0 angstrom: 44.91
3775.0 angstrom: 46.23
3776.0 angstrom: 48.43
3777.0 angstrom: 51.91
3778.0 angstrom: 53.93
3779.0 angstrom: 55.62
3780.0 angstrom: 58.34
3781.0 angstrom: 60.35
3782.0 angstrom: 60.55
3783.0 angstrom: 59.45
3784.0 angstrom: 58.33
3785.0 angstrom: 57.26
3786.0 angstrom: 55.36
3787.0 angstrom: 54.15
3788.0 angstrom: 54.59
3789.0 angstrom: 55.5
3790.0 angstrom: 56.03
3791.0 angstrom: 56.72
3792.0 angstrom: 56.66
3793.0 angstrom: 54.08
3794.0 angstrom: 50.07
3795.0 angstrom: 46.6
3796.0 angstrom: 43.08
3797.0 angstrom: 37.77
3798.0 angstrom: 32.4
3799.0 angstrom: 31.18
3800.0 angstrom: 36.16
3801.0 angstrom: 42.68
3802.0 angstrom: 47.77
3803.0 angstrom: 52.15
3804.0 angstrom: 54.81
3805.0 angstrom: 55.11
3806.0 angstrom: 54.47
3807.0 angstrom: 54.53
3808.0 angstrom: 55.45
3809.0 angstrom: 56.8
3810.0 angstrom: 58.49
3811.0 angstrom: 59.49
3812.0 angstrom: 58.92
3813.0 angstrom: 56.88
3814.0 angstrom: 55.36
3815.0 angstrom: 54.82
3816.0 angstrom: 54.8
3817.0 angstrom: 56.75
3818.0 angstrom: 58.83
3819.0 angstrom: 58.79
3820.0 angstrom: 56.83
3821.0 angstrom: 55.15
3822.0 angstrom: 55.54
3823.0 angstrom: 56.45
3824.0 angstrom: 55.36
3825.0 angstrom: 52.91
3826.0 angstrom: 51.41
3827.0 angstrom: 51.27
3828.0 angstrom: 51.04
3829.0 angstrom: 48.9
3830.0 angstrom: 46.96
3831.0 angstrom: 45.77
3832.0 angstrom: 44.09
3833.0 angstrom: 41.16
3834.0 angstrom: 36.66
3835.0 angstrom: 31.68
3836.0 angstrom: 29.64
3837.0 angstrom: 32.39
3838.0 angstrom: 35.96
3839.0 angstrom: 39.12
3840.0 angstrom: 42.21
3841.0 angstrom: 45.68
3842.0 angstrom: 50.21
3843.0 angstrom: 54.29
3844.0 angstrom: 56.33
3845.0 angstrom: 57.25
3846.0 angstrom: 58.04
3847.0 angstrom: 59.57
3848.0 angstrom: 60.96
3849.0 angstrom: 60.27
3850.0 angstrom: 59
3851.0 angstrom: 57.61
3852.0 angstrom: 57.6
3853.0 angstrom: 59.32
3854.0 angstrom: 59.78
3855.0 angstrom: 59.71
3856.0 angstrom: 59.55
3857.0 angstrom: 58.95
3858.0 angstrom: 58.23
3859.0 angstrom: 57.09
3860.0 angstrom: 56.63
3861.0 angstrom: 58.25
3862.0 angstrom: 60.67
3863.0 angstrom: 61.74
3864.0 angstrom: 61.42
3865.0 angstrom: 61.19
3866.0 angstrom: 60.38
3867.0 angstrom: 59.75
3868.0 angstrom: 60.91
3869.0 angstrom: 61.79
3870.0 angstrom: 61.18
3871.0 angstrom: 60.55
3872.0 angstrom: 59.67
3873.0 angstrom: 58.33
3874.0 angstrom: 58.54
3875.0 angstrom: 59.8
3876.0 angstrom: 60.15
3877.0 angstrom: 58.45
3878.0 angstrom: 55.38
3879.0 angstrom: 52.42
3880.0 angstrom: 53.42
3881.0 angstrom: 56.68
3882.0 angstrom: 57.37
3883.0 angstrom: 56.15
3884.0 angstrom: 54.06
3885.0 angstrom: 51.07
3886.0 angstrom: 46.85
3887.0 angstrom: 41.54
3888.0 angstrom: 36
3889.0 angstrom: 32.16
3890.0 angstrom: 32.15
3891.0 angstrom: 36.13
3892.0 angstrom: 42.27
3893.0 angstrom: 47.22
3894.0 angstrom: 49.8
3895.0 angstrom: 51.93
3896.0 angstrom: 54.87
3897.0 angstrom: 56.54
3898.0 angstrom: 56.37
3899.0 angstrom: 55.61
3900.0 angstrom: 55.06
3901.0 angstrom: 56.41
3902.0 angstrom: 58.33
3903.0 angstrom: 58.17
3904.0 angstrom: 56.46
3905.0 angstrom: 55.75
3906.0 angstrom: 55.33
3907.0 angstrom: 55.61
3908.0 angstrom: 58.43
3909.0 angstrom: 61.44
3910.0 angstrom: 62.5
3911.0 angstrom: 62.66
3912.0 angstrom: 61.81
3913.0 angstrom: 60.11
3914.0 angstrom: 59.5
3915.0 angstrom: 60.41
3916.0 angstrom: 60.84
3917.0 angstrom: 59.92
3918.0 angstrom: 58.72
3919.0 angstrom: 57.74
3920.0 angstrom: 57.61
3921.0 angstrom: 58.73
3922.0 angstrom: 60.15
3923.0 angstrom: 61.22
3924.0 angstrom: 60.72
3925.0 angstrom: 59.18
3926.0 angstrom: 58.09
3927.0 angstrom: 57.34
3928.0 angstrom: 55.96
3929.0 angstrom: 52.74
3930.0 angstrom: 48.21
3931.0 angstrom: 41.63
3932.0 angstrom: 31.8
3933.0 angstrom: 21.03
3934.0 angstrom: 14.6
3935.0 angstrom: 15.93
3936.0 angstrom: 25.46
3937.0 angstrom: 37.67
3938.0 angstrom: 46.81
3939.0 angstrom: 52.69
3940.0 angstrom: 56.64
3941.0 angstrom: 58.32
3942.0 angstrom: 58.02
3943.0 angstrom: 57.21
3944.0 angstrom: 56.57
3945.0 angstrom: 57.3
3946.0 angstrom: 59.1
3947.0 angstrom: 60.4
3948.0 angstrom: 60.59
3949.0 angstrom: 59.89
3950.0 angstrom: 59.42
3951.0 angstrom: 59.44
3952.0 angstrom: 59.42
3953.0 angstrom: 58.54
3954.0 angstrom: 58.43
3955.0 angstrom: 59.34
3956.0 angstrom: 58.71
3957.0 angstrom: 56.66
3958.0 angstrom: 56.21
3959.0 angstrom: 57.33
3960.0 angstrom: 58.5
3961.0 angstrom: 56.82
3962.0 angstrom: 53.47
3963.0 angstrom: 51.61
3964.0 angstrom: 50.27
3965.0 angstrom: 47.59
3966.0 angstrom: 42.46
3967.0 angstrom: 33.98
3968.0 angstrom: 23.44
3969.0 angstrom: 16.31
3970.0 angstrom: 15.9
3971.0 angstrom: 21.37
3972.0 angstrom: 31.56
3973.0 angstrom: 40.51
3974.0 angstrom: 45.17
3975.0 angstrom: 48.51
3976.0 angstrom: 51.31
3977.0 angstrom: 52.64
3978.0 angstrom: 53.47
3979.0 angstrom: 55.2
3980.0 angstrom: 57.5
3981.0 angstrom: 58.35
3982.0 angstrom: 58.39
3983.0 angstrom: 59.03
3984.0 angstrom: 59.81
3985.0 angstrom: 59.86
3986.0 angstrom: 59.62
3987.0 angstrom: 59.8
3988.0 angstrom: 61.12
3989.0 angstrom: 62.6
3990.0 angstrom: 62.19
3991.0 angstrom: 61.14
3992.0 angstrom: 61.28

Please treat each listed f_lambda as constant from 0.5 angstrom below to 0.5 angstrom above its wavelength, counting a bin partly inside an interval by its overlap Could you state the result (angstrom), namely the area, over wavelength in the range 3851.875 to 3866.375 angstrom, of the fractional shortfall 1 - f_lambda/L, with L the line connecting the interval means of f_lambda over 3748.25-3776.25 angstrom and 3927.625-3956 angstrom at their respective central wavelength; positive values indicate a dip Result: -3.7 angstrom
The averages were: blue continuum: 44.7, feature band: 59.4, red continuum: 49.5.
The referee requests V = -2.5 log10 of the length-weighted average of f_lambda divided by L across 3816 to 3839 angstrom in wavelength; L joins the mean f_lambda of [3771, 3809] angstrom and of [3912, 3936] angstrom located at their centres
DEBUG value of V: 0.06 mag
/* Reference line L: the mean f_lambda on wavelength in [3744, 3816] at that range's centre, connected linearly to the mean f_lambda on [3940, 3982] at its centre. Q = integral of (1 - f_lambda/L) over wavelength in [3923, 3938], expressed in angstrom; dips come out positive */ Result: 2.4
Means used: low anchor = 49.1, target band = 42.3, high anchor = 50.8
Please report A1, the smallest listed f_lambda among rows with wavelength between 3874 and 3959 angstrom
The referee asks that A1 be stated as 14.6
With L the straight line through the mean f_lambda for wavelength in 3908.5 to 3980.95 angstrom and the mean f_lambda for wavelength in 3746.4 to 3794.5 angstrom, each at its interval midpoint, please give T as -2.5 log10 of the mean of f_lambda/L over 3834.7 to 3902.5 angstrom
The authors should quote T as -0.07 mag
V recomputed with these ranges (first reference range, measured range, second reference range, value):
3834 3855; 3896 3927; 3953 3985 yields -0.19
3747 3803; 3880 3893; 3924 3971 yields 0.06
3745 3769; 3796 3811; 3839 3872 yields 0.08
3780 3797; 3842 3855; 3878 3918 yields -0.08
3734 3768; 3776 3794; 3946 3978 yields -0.22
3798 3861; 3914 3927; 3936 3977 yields -0.18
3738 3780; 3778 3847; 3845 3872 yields 0.04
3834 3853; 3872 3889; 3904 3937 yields -0.05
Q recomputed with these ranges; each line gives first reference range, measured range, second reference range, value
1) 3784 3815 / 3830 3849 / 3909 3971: 2.00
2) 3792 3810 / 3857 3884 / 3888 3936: -4.52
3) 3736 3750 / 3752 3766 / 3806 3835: -1.17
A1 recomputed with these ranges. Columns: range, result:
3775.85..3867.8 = 29.64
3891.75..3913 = 42.27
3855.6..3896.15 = 32.15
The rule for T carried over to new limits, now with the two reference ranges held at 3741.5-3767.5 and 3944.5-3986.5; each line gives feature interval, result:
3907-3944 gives -0.04 mag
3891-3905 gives -0.08 mag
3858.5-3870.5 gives -0.22 mag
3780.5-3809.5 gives -0.09 mag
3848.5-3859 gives -0.21 mag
